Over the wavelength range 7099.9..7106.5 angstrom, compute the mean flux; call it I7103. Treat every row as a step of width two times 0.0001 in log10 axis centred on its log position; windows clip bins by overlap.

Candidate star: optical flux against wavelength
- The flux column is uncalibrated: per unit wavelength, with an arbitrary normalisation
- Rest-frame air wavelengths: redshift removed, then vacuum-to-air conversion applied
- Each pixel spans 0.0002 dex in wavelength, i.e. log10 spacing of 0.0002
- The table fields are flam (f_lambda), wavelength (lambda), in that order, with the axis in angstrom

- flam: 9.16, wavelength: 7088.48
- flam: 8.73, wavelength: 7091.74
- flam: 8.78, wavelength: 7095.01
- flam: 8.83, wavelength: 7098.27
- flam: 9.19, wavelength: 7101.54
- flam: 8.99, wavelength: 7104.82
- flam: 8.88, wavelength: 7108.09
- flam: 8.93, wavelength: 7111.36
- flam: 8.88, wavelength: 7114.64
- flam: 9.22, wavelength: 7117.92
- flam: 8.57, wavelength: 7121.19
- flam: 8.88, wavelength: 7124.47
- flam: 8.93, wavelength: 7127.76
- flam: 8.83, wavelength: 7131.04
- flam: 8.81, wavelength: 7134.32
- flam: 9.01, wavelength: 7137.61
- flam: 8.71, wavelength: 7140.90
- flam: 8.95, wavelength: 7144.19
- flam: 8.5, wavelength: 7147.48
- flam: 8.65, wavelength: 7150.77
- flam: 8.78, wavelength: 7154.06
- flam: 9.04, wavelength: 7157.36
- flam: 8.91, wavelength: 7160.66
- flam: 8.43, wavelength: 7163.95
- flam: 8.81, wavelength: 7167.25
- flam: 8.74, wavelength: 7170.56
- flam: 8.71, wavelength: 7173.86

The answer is 9.08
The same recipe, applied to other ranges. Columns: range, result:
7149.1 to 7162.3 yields 8.84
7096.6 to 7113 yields 8.97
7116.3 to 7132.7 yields 8.89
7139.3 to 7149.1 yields 8.72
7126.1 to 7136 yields 8.85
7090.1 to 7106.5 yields 8.91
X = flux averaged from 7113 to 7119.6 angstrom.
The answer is 9.05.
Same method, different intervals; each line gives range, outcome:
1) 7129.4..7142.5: 8.84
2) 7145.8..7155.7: 8.65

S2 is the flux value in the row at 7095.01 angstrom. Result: 8.78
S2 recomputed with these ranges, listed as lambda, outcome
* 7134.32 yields 8.81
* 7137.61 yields 9.01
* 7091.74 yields 8.73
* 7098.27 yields 8.83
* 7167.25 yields 8.81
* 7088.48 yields 9.16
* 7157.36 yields 9.04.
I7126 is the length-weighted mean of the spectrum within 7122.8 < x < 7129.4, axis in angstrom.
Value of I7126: 8.89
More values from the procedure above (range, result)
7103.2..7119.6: 8.98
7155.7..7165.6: 8.79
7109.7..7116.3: 8.9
